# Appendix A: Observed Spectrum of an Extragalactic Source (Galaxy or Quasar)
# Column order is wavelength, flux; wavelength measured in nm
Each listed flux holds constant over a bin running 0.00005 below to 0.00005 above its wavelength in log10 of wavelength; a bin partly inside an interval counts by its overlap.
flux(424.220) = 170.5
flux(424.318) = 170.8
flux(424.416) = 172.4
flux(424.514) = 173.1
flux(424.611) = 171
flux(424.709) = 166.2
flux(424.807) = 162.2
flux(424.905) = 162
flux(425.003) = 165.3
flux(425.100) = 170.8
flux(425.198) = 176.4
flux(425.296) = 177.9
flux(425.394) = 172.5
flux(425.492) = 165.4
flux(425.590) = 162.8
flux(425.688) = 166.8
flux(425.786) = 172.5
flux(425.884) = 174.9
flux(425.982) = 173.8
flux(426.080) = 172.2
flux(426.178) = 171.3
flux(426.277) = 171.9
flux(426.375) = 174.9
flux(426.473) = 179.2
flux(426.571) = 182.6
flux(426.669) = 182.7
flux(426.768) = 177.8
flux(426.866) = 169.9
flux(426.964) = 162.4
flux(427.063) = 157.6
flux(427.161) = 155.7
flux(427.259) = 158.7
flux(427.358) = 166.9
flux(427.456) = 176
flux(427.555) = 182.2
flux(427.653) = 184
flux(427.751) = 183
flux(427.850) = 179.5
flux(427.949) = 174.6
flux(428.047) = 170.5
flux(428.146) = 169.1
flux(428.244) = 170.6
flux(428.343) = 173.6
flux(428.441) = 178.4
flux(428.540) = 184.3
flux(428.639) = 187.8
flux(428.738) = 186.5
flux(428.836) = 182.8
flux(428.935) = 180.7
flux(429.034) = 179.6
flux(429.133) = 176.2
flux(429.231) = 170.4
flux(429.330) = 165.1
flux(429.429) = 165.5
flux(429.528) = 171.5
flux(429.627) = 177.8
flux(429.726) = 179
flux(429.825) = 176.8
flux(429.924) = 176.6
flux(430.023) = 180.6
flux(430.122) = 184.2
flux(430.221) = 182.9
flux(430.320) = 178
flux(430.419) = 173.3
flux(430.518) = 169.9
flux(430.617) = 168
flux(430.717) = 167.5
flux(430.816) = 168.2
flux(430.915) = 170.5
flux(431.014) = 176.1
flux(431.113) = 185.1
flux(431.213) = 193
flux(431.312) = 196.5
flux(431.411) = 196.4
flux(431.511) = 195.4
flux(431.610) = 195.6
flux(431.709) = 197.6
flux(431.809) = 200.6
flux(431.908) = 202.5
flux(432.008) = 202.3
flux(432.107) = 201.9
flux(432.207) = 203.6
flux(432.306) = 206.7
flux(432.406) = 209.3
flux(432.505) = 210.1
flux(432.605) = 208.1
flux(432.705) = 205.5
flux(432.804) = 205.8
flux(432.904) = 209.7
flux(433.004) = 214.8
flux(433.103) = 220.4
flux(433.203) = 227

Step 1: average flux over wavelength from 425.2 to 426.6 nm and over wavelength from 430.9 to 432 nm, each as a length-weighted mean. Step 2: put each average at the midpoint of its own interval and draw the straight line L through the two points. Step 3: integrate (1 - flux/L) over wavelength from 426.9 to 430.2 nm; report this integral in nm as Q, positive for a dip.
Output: 0.14 nm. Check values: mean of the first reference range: 173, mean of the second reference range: 193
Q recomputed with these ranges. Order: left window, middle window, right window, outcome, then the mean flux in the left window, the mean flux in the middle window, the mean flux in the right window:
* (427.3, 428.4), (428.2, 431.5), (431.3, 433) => 0.175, 175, 178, 203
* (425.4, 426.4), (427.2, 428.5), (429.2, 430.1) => -0.015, 171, 174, 174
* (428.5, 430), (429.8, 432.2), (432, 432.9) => 0.098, 177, 185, 206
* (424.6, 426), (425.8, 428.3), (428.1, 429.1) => 0.024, 169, 173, 179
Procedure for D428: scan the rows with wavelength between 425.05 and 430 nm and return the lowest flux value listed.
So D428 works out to 155.7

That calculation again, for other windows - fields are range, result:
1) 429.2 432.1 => 165.1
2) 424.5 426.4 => 162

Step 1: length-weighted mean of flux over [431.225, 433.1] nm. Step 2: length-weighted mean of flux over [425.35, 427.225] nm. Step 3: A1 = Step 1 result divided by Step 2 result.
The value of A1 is 1.2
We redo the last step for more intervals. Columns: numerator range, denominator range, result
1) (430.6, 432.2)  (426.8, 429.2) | 1.08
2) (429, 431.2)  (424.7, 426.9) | 1.02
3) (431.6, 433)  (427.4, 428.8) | 1.15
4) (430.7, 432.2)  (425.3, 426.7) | 1.10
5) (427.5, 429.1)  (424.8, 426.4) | 1.05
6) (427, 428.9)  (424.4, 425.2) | 1.04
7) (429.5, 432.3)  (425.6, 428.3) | 1.07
